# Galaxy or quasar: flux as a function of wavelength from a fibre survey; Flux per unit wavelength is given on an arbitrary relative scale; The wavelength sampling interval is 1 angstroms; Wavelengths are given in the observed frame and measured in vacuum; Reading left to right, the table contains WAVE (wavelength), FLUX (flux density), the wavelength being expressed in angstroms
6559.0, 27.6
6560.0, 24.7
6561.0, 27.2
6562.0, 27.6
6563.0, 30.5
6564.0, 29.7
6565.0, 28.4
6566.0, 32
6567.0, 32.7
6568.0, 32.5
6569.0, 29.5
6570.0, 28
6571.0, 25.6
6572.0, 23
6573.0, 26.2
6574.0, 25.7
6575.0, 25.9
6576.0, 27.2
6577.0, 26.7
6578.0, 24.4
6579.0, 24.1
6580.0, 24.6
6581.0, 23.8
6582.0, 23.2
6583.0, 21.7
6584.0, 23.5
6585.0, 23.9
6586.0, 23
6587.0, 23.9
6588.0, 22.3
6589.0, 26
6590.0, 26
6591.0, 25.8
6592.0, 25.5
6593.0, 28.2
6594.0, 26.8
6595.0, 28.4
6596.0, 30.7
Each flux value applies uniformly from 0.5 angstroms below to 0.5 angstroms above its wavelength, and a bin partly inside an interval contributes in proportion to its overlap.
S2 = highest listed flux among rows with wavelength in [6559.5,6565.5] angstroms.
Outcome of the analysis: 30.5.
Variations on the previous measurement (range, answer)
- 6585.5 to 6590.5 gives 26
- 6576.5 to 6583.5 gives 26.7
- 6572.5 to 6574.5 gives 26.2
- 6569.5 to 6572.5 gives 28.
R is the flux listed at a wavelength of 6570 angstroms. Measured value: 28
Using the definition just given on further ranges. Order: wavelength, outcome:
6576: 27.2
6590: 26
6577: 26.7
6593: 28.2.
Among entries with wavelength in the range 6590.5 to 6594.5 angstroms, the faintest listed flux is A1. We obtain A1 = 25.5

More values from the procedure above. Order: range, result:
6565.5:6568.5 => 32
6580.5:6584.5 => 21.7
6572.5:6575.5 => 25.7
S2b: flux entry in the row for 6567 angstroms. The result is 32.7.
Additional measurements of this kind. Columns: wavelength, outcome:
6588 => 22.3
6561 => 27.2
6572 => 23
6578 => 24.4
